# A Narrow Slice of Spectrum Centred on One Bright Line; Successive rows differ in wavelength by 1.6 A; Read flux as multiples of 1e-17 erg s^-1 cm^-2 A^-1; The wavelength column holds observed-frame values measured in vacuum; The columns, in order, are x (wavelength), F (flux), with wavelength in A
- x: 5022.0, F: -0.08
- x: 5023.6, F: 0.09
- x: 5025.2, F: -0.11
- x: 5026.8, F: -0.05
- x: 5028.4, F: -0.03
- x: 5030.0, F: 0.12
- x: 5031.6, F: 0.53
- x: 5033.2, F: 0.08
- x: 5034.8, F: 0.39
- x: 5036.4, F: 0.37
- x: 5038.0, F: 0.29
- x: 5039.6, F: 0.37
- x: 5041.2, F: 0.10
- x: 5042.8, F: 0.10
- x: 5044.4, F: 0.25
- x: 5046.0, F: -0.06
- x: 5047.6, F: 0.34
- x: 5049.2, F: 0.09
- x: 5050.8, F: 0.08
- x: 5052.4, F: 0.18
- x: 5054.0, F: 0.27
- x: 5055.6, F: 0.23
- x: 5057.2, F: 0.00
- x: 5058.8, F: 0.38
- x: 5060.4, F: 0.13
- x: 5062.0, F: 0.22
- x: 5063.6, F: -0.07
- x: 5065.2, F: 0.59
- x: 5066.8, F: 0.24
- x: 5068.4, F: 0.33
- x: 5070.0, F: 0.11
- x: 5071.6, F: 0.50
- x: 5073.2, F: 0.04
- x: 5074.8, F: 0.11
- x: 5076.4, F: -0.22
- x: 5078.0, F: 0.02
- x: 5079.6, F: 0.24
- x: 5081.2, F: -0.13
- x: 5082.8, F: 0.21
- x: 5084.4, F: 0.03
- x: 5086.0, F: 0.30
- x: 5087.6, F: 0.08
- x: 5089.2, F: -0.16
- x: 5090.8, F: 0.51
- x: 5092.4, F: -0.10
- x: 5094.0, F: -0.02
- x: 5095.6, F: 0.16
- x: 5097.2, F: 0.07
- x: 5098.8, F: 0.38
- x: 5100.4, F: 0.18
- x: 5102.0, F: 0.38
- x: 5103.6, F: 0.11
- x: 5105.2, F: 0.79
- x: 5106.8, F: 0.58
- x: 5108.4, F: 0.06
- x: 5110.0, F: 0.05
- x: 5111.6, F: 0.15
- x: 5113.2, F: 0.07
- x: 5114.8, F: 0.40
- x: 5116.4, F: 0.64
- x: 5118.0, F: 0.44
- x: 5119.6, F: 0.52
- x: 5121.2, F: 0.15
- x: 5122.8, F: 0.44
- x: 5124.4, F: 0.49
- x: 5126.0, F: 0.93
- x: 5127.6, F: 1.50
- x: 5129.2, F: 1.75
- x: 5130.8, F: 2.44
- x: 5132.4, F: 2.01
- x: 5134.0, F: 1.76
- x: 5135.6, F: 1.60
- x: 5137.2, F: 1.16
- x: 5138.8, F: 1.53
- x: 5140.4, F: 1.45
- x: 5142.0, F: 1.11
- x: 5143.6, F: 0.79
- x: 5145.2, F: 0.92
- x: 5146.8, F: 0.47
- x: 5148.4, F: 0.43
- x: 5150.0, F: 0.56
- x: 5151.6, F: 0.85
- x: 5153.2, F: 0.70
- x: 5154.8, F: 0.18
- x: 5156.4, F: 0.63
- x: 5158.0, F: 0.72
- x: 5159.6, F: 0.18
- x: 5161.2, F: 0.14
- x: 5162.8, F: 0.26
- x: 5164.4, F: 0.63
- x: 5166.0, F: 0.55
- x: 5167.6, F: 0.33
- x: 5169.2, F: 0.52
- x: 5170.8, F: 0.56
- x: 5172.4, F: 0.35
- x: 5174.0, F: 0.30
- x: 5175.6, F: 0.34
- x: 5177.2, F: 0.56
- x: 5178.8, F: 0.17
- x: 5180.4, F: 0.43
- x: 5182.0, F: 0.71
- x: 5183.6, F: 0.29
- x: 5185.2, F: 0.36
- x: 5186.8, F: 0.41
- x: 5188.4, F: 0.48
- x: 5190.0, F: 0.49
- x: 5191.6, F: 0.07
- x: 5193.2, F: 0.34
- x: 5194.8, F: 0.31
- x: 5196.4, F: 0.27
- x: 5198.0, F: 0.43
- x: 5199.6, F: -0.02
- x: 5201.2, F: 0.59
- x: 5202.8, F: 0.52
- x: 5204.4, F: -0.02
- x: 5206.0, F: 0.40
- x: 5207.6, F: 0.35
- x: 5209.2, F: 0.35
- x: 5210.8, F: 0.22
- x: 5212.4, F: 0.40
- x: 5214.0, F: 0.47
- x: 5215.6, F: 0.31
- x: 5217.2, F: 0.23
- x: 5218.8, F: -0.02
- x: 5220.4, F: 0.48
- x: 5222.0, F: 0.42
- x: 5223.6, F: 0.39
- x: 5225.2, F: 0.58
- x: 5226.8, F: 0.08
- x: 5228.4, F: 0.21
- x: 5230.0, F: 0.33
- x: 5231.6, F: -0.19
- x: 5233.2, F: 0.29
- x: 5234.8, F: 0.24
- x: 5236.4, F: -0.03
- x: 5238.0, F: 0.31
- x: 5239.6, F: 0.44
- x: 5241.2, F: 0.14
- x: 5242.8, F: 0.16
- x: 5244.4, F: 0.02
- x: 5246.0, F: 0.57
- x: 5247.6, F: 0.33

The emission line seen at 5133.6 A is Ly-alpha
